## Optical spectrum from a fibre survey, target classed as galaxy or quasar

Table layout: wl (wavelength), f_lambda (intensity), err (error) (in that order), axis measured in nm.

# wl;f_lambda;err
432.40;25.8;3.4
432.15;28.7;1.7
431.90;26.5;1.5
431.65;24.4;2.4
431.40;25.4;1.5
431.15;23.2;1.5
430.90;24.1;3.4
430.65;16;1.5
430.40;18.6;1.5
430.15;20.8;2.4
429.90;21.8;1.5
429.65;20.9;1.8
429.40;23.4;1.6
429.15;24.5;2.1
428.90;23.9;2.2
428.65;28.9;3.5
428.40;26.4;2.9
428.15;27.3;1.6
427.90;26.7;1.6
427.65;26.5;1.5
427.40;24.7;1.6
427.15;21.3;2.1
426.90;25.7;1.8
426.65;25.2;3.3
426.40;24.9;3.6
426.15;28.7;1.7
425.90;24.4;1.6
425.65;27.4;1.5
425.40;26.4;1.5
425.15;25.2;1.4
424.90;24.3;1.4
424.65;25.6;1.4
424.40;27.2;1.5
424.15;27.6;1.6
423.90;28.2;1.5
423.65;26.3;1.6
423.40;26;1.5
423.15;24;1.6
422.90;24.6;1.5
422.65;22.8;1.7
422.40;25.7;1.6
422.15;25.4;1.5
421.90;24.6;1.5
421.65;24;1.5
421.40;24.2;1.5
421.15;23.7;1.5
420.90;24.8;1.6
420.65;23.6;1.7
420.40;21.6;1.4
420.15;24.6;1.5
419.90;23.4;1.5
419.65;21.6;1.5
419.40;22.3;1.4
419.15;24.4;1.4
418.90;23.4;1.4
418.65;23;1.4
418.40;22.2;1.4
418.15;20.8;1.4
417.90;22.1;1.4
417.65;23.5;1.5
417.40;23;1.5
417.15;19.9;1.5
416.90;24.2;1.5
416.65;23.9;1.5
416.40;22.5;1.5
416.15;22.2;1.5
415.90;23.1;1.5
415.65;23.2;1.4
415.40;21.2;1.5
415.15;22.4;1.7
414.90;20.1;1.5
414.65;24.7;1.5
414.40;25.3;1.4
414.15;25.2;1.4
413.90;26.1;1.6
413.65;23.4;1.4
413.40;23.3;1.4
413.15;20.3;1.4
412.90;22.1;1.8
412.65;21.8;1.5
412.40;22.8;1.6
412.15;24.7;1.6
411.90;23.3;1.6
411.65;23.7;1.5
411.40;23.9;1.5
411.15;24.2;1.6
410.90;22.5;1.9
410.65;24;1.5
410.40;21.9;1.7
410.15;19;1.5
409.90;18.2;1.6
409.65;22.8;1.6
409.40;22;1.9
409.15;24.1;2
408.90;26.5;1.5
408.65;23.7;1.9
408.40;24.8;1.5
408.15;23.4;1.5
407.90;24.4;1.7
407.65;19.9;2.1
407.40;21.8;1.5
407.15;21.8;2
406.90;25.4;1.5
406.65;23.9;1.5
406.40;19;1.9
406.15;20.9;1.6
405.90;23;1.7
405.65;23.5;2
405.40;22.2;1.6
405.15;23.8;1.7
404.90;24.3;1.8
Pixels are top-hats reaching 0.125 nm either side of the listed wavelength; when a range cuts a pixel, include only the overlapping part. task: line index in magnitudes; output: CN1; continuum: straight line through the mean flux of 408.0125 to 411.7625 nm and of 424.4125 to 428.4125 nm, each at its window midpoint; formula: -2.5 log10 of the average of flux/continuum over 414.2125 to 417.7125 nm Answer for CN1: 0.05 mag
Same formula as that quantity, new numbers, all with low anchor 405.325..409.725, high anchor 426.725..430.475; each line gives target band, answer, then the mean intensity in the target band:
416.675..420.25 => 0.04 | 22.8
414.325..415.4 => 0.03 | 22.8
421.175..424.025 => -0.05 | 25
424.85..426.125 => -0.08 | 25.9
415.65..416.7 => 0.03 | 22.9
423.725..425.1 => -0.11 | 26.5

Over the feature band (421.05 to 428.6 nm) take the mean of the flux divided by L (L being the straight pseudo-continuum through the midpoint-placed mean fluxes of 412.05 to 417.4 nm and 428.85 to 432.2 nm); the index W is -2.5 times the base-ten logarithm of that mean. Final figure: -0.12 mag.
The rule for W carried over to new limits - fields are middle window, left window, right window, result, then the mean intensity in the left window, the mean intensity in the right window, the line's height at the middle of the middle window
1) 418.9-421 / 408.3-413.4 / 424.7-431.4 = 0.015 mag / 22.8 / 24.3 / 23.6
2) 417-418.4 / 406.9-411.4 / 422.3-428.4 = 0.112 mag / 22.8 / 25.7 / 24.3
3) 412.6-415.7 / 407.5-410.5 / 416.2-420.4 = -0.017 mag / 22.6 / 22.8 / 22.7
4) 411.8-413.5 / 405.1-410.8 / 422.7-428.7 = 0.041 mag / 22.6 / 25.9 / 23.5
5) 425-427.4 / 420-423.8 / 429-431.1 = -0.117 mag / 24.4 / 21.4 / 22.8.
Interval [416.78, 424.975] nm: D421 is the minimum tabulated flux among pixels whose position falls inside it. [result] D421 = 19.9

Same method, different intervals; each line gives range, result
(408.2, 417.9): 18.2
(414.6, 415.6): 20.1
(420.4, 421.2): 23.6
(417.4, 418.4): 20.8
